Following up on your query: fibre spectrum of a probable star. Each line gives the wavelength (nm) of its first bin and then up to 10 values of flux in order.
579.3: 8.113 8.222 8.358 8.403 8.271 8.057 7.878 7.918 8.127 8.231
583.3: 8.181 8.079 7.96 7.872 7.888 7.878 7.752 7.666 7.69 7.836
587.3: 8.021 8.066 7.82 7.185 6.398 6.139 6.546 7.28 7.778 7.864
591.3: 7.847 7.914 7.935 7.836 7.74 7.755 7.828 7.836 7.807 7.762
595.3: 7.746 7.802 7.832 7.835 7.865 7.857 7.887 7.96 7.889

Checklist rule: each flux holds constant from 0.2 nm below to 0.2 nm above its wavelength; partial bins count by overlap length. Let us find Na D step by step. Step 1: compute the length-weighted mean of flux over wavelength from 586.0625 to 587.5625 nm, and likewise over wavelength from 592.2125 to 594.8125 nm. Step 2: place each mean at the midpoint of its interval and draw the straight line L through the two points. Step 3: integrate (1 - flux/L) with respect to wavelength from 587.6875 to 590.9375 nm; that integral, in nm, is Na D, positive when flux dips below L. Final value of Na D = 0.278 nm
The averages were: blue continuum 7.83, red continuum 7.8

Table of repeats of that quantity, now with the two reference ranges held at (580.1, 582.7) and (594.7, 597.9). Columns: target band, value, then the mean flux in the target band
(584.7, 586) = 0.036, 7.83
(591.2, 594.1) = 0.023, 7.84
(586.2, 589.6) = 0.263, 7.38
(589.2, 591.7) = 0.189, 7.34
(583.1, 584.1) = -0.002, 8.1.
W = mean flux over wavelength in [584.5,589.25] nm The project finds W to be 7.62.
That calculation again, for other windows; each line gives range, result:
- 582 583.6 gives 8.12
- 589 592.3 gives 7.38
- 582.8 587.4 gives 7.91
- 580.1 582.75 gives 8.13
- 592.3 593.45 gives 7.78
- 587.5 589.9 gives 7.03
